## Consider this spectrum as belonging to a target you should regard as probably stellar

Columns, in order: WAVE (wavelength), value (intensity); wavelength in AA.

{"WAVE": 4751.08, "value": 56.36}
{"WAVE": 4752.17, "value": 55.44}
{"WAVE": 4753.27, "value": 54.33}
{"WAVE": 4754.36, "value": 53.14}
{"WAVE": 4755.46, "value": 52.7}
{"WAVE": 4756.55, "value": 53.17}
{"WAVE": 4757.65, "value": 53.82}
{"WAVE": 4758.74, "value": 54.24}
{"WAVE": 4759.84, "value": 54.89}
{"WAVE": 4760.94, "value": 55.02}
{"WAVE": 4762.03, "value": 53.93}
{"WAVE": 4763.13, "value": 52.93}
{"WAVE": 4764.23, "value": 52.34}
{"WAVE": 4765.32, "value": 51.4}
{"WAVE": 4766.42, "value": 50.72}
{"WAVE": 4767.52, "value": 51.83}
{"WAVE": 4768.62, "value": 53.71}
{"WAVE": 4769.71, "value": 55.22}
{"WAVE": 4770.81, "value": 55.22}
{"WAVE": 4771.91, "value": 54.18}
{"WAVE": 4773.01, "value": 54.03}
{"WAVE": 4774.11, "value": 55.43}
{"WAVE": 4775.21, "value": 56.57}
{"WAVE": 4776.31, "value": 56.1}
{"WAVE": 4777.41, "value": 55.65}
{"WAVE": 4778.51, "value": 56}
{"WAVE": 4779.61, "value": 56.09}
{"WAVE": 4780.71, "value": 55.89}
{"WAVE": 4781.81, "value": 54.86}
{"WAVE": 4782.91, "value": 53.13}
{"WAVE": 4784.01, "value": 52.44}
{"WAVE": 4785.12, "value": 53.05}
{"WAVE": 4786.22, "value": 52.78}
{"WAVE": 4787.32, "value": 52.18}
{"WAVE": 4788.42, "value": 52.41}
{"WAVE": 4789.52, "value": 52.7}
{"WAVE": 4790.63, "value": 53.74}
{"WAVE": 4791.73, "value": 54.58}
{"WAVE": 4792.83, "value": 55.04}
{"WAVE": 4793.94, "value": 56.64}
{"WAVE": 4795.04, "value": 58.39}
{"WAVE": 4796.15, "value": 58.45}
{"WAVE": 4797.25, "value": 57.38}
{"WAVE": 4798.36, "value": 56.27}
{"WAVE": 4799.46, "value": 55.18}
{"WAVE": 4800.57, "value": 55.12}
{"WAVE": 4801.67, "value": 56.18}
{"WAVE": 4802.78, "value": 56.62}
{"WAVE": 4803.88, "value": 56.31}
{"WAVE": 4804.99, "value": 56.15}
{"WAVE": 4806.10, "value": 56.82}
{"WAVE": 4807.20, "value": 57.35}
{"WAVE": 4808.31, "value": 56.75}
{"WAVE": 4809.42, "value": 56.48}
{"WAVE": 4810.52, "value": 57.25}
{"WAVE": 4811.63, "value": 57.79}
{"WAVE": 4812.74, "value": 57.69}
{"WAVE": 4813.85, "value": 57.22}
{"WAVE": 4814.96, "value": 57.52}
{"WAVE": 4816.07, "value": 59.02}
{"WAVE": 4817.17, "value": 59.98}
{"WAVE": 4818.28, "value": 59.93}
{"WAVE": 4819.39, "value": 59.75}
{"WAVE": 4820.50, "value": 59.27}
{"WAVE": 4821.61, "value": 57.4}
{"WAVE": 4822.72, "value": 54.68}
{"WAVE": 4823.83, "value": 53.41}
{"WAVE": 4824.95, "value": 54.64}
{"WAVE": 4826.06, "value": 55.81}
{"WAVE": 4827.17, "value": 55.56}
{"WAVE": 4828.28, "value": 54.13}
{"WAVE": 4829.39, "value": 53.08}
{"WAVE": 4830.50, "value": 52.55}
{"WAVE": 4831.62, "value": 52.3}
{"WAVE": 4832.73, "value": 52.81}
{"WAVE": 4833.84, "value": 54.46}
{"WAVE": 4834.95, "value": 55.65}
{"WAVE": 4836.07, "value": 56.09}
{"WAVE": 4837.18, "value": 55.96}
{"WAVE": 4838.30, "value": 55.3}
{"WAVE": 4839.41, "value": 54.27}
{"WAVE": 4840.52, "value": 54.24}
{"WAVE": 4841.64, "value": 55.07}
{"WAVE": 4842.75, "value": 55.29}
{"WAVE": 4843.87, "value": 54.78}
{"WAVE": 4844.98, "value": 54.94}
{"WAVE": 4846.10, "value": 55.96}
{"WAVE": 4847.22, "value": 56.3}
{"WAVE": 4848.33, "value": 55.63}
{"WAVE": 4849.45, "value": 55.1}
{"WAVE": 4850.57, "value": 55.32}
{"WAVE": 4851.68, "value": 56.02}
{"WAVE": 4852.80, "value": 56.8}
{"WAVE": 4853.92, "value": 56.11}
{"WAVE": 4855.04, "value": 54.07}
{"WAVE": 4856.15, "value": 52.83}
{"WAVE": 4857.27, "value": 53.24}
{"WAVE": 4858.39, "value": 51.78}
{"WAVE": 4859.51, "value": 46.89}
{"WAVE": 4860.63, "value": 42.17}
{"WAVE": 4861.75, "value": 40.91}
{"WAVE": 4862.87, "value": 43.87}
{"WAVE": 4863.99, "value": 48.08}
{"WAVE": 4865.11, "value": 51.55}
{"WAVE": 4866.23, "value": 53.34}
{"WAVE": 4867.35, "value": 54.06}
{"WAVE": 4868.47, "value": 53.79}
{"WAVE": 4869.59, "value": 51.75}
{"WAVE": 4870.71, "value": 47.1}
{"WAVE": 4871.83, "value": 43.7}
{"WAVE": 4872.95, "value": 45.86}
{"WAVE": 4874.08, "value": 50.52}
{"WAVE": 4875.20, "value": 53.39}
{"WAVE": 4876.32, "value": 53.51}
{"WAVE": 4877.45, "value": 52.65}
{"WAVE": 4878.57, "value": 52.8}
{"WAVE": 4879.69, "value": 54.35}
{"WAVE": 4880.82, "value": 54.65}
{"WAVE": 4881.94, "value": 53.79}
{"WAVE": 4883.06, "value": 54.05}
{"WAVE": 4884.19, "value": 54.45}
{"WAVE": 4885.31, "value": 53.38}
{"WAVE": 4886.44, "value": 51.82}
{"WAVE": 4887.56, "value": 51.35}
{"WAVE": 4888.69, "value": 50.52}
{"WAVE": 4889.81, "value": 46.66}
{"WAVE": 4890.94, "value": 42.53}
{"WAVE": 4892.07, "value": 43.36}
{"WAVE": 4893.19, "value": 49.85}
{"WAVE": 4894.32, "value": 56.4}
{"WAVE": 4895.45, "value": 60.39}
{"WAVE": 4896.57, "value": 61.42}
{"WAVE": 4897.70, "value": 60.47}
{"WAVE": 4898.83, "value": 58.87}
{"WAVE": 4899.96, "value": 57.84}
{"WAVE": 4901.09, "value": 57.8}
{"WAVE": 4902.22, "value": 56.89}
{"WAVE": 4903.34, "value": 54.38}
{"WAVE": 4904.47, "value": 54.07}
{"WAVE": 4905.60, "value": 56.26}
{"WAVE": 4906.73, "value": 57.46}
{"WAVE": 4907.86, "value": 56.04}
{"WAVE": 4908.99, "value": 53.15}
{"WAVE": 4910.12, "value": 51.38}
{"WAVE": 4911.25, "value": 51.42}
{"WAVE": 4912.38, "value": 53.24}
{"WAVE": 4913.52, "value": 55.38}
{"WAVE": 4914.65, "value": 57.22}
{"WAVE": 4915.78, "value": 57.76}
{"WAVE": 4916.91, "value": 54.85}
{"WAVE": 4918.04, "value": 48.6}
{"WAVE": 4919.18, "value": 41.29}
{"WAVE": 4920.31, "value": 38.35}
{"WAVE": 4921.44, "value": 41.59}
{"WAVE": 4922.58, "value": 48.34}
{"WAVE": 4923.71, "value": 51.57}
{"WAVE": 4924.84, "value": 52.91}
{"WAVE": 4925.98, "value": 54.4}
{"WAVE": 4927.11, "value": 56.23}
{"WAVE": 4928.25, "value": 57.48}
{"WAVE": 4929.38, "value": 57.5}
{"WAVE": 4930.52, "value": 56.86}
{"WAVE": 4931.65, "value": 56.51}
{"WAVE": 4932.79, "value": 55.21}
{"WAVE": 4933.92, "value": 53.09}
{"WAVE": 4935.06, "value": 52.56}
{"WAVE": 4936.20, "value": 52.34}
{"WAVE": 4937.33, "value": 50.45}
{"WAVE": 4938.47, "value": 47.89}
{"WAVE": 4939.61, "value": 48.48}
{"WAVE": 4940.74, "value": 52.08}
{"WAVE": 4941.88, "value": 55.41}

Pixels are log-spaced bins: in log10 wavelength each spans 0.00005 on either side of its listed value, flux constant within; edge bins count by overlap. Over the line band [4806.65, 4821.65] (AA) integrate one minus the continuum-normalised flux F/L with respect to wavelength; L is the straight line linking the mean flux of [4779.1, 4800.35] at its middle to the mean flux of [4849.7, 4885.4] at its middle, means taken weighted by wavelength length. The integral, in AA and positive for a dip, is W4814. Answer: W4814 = -1.2 AA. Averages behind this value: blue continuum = 54.8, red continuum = 51.5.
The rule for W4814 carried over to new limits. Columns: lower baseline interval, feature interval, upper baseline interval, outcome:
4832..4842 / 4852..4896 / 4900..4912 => 3.1 AA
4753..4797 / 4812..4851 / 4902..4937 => -1.4 AA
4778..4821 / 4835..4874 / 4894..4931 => 2.0 AA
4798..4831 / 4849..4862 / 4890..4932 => 0.8 AA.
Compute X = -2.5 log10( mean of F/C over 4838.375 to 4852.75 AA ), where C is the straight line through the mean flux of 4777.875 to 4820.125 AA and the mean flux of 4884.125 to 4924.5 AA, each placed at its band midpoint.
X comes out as -0.01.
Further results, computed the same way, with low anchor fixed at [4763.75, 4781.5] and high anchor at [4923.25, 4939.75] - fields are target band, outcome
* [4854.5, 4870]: 0.09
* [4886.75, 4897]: 0.05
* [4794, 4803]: -0.05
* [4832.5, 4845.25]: -0.02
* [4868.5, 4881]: 0.06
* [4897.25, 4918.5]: -0.03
